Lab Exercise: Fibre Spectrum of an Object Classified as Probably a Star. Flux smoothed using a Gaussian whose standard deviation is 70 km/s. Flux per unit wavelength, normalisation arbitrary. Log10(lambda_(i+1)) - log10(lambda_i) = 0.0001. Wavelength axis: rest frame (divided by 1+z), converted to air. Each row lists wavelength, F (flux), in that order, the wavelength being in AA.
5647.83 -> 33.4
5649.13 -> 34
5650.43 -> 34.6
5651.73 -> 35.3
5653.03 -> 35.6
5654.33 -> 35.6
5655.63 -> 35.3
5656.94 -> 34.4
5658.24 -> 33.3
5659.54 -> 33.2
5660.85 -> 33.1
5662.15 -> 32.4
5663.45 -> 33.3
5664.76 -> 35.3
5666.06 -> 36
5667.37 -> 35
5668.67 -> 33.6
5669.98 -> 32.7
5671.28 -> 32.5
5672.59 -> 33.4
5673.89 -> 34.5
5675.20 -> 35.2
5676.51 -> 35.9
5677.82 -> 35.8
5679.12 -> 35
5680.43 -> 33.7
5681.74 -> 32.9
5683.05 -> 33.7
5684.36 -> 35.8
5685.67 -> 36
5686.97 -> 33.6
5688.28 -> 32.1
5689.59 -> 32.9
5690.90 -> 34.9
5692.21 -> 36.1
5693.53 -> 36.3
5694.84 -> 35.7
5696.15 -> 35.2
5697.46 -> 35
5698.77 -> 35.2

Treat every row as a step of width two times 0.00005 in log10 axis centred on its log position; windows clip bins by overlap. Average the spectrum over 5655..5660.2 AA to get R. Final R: 34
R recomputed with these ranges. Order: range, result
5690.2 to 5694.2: 35.7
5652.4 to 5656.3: 35.5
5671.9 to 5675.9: 34.3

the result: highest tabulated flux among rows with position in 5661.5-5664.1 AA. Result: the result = 33.3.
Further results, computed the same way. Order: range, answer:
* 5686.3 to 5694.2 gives 36.3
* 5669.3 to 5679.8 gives 35.9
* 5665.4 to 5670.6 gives 36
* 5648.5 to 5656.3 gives 35.6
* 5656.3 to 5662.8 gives 34.4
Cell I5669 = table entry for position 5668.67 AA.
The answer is 33.6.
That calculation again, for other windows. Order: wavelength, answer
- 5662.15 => 32.4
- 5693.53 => 36.3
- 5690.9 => 34.9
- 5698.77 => 35.2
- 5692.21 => 36.1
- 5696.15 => 35.2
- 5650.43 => 34.6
